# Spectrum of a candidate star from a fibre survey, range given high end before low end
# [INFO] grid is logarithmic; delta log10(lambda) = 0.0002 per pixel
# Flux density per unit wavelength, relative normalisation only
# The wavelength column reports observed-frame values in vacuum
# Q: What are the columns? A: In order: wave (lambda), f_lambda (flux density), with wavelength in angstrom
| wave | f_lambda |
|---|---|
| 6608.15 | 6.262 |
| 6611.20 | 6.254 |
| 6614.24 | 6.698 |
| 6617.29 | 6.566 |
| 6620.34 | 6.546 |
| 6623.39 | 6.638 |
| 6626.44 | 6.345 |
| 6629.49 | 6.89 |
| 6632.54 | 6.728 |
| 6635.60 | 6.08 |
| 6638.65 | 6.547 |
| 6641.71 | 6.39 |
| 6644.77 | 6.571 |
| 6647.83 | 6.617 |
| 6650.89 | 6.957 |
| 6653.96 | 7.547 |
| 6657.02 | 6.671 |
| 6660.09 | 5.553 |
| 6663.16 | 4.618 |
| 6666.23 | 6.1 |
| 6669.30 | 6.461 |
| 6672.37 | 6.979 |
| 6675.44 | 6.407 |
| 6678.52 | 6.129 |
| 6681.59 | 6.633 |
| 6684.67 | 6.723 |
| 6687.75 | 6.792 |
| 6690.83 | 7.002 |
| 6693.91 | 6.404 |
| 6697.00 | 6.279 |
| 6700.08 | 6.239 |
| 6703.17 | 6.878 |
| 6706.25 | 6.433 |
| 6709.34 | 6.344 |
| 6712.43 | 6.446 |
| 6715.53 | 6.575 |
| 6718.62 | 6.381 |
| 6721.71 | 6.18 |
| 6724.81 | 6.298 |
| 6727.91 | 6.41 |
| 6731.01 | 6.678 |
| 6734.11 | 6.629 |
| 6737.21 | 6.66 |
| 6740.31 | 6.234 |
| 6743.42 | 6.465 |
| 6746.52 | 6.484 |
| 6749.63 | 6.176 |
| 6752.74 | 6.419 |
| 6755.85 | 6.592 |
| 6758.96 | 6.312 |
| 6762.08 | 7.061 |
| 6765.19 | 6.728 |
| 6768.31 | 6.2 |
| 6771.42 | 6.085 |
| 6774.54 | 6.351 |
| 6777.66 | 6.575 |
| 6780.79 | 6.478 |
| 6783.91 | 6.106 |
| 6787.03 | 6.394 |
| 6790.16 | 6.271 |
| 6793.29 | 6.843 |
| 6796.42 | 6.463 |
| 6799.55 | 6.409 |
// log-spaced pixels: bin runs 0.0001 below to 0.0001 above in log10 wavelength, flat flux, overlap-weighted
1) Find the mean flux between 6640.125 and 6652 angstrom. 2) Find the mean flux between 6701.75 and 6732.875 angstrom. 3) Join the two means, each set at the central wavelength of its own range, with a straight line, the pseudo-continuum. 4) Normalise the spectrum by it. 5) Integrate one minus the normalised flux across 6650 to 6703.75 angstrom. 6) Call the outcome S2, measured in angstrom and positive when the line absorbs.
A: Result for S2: 0.8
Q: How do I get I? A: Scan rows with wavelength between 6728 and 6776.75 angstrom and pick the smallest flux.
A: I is 6.085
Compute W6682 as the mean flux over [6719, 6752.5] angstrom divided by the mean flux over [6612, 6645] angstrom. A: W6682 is 1.0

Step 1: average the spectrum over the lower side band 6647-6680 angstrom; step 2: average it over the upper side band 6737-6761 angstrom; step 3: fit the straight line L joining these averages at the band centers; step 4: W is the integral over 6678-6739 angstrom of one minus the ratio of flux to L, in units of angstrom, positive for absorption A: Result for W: -1.2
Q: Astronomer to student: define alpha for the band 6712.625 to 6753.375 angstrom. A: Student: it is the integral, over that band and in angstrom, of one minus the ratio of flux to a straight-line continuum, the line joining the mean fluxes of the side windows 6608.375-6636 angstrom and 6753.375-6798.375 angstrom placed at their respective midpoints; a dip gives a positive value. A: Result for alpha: 0.3 angstrom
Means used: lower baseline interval 6.53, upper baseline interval 6.46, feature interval 6.43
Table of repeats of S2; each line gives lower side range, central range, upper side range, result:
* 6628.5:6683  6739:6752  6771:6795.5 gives 0.1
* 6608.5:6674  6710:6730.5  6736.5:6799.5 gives 0.2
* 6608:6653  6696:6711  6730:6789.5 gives 0.1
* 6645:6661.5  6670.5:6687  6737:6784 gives 0.1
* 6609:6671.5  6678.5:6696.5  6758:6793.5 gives -0.5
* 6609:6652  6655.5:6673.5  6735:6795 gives 1.3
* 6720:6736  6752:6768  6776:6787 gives -0.5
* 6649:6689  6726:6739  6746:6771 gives -0.2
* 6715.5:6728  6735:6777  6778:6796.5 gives -0.4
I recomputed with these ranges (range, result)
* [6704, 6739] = 6.18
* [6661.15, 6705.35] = 4.618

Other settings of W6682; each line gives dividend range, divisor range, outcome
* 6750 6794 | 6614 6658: 0.97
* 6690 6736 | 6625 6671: 1.01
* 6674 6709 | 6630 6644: 1.01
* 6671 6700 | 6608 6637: 1.01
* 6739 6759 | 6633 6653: 0.97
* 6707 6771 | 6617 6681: 1.00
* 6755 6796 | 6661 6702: 1.02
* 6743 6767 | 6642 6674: 1.02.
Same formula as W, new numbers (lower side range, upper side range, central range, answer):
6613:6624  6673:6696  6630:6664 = 0.8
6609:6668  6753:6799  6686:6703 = -0.3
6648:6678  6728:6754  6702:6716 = -0.2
